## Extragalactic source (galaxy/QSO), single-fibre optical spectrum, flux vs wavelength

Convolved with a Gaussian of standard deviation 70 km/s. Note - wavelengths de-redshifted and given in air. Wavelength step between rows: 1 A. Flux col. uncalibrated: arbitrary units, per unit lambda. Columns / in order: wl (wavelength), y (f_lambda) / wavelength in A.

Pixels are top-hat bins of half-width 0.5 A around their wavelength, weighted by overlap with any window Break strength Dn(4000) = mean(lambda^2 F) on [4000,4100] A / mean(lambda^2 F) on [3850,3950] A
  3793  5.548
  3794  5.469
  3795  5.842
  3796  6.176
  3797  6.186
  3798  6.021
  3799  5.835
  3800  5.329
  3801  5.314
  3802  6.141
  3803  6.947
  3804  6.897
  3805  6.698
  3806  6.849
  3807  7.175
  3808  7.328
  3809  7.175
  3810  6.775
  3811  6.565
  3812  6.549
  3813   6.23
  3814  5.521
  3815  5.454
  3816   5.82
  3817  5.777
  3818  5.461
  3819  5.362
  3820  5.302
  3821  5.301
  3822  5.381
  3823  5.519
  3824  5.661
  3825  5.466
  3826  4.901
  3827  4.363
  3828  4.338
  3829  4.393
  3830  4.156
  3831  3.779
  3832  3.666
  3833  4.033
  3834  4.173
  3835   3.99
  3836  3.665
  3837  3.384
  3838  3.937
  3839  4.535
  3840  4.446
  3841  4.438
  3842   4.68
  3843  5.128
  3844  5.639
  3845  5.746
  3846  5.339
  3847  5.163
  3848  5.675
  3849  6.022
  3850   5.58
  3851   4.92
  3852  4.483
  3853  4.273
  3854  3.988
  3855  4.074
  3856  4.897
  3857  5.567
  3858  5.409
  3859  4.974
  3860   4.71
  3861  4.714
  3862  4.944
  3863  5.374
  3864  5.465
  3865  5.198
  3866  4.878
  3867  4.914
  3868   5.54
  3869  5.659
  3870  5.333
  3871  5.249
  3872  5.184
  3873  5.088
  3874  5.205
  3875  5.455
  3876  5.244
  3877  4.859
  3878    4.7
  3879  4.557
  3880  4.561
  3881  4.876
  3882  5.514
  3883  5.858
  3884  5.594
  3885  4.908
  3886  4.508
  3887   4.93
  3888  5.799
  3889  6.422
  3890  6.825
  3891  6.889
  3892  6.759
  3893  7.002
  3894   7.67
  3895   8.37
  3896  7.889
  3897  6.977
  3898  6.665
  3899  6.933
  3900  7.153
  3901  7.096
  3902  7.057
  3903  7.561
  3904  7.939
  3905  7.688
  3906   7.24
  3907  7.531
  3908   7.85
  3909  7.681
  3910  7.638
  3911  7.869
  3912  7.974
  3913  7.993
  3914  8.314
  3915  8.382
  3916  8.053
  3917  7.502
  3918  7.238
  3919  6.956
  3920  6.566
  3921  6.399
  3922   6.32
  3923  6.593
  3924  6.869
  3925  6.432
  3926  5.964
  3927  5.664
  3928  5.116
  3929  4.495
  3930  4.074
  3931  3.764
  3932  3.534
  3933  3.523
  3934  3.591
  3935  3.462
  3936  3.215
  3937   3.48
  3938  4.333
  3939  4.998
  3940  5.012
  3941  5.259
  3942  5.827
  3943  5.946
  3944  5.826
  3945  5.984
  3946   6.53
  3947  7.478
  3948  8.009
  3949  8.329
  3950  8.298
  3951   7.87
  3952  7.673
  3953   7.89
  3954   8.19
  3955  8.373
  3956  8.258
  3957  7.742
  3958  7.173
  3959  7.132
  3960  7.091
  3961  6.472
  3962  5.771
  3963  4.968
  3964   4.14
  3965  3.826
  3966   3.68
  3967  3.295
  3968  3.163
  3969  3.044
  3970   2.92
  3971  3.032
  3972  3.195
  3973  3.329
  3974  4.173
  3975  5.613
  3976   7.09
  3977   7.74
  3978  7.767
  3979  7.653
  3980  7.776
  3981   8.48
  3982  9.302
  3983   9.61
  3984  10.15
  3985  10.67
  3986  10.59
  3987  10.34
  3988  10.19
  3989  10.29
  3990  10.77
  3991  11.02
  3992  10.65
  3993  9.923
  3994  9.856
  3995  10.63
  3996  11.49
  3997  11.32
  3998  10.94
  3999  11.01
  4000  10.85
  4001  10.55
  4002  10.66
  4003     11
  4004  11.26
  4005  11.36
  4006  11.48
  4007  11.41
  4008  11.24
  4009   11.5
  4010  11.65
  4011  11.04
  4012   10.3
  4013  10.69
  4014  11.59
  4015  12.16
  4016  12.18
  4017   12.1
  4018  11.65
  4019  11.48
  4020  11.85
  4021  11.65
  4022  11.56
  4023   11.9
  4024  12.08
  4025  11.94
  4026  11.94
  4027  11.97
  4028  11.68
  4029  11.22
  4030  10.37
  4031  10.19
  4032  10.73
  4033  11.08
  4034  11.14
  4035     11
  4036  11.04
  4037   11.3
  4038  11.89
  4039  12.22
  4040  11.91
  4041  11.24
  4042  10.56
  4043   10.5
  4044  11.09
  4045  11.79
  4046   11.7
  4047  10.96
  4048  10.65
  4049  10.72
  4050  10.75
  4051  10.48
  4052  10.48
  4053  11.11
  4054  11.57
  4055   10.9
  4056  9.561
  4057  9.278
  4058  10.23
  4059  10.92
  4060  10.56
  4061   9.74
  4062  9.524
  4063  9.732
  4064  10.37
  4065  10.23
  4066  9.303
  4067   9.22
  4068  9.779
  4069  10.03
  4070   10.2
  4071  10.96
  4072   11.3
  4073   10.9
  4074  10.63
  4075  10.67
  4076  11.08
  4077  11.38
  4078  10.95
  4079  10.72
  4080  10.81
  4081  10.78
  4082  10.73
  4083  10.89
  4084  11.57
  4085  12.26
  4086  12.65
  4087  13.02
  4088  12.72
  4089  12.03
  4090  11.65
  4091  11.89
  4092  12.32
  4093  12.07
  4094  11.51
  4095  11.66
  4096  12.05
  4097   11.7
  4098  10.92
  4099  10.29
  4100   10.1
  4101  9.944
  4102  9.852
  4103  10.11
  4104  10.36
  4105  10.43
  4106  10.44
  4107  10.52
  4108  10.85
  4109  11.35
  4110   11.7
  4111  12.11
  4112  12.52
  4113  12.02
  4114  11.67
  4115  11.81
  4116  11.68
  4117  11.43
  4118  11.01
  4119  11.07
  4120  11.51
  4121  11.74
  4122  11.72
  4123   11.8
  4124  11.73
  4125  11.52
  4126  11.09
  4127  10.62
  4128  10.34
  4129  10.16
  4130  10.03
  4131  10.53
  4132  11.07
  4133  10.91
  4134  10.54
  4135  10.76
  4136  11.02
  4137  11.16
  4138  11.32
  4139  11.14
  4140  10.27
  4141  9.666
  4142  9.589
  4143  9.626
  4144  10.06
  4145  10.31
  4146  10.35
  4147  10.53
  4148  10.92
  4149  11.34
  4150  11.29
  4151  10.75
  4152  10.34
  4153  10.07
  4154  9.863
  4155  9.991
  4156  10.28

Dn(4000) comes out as 2.02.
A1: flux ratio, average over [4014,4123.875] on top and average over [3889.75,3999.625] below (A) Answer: 1.59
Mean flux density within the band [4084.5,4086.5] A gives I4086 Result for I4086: 12.5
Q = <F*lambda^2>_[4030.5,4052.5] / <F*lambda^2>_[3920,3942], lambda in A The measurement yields 2.38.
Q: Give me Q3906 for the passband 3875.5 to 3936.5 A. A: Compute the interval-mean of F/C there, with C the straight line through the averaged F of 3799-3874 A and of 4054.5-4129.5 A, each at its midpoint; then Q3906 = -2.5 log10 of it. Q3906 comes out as 0.08 mag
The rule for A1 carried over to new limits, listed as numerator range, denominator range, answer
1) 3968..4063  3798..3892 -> 1.93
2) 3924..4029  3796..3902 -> 1.48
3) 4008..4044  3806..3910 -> 2.04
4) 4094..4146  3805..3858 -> 2.11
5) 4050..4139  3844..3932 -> 1.83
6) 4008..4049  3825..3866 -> 2.41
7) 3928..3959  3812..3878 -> 1.19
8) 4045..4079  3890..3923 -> 1.42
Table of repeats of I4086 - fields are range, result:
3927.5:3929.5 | 4.81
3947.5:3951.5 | 8.13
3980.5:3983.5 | 9.13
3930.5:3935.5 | 3.57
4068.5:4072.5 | 10.6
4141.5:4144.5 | 9.76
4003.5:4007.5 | 11.4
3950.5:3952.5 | 7.77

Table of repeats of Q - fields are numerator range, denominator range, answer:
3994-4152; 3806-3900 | 2.29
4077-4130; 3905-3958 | 1.91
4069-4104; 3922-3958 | 2.02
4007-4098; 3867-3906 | 1.99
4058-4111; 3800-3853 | 2.34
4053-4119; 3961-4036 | 1.21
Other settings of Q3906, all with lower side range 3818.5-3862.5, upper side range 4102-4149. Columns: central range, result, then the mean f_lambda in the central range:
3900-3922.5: -0.188 mag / 7.49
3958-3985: 0.280 mag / 5.9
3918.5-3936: 0.263 mag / 5.2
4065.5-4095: -0.125 mag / 11.2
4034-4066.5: -0.157 mag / 10.7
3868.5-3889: 0.083 mag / 5.18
